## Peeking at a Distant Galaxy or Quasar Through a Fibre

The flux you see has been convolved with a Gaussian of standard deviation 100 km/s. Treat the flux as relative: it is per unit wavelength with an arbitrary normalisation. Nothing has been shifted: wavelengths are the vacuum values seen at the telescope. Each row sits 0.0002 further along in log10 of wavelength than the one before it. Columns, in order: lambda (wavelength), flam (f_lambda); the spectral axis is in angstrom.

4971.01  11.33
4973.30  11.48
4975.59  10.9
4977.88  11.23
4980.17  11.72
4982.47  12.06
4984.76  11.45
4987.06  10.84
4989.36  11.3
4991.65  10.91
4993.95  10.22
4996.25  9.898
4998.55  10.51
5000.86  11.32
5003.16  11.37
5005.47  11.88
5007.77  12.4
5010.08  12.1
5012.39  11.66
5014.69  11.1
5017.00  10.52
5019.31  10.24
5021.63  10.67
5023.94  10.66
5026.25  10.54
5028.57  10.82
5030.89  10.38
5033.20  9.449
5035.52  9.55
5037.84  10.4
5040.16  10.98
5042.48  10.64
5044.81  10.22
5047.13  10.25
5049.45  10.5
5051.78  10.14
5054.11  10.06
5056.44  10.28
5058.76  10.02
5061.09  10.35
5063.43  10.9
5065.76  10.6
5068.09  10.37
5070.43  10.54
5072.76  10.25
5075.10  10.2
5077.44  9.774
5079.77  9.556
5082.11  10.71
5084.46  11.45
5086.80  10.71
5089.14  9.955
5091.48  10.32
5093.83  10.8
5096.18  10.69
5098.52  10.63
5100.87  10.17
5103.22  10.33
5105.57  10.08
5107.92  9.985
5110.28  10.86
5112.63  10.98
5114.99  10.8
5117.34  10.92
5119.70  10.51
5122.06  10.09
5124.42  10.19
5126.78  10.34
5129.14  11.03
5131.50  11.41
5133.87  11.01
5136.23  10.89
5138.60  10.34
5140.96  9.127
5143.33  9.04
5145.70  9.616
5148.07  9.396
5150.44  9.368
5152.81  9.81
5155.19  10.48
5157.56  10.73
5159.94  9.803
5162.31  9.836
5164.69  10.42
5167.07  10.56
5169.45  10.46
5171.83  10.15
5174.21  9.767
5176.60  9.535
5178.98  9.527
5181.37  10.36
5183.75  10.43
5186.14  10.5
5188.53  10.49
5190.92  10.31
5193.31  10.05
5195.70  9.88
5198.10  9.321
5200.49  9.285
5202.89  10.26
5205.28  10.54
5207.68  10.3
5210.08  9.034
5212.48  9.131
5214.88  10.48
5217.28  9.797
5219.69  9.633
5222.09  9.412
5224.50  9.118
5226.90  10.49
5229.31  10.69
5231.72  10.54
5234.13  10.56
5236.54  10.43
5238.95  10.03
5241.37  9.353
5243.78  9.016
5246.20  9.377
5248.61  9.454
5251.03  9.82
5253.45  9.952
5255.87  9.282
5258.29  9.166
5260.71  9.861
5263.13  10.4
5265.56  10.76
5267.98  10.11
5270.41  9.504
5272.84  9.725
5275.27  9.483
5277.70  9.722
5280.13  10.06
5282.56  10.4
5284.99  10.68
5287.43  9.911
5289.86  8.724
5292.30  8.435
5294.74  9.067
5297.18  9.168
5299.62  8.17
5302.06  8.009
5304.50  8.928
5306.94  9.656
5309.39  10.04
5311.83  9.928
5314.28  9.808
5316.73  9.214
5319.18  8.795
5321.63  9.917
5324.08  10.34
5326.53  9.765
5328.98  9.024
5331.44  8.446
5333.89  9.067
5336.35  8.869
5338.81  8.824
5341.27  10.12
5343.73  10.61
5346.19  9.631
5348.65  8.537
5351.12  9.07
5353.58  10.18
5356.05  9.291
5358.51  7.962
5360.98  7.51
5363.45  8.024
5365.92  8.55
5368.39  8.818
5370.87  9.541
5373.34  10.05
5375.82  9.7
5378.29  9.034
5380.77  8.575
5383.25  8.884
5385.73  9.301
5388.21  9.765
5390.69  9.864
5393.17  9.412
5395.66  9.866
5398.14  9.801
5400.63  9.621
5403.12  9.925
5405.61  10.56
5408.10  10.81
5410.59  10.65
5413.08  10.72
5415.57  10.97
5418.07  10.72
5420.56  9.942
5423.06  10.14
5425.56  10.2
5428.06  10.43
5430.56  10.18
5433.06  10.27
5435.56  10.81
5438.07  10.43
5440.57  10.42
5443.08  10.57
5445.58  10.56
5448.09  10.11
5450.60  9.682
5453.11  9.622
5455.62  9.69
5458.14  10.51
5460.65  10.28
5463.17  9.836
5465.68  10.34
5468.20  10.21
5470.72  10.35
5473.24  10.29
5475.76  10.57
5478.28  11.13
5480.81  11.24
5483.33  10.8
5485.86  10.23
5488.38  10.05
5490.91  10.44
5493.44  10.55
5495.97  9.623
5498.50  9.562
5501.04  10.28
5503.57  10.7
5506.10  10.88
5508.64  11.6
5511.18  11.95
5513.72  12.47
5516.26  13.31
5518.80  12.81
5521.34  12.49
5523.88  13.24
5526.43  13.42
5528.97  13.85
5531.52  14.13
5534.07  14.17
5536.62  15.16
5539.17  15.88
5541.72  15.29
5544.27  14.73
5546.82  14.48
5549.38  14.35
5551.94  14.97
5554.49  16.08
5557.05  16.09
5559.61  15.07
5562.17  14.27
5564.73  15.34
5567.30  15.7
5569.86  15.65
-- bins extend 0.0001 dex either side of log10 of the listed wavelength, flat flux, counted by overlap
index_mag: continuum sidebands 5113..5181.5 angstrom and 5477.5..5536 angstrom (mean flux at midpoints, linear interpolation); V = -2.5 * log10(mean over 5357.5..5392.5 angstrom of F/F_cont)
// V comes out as 0.237 mag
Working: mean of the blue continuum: 10.2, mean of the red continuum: 11.7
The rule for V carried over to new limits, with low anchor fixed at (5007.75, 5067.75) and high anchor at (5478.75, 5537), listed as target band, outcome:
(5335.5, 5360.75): 0.226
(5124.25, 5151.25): 0.069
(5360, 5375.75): 0.280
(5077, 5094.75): 0.026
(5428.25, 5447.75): 0.116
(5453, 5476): 0.151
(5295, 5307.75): 0.270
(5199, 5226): 0.135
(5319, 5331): 0.183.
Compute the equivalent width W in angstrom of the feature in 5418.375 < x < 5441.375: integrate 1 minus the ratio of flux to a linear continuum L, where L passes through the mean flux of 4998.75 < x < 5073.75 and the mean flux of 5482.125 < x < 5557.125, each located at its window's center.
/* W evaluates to 3.8 angstrom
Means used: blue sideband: 10.7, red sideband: 12.7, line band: 10.3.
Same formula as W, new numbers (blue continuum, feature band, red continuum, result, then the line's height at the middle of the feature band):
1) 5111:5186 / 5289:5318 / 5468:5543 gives 4.9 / 11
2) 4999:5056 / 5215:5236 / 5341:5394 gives -0.5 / 9.83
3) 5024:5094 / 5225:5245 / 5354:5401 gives -0.9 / 9.69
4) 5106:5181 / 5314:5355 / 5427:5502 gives 3.4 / 10.3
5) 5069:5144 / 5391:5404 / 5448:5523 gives 1.2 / 10.7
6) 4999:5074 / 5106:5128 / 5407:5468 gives 0.2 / 10.6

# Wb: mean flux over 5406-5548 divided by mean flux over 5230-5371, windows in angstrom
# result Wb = 1.20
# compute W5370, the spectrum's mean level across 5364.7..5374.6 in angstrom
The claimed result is 9.24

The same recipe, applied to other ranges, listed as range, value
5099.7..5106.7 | 10.2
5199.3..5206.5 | 10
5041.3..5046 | 10.4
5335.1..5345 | 9.6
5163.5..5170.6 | 10.5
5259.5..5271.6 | 10.1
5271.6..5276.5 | 9.6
